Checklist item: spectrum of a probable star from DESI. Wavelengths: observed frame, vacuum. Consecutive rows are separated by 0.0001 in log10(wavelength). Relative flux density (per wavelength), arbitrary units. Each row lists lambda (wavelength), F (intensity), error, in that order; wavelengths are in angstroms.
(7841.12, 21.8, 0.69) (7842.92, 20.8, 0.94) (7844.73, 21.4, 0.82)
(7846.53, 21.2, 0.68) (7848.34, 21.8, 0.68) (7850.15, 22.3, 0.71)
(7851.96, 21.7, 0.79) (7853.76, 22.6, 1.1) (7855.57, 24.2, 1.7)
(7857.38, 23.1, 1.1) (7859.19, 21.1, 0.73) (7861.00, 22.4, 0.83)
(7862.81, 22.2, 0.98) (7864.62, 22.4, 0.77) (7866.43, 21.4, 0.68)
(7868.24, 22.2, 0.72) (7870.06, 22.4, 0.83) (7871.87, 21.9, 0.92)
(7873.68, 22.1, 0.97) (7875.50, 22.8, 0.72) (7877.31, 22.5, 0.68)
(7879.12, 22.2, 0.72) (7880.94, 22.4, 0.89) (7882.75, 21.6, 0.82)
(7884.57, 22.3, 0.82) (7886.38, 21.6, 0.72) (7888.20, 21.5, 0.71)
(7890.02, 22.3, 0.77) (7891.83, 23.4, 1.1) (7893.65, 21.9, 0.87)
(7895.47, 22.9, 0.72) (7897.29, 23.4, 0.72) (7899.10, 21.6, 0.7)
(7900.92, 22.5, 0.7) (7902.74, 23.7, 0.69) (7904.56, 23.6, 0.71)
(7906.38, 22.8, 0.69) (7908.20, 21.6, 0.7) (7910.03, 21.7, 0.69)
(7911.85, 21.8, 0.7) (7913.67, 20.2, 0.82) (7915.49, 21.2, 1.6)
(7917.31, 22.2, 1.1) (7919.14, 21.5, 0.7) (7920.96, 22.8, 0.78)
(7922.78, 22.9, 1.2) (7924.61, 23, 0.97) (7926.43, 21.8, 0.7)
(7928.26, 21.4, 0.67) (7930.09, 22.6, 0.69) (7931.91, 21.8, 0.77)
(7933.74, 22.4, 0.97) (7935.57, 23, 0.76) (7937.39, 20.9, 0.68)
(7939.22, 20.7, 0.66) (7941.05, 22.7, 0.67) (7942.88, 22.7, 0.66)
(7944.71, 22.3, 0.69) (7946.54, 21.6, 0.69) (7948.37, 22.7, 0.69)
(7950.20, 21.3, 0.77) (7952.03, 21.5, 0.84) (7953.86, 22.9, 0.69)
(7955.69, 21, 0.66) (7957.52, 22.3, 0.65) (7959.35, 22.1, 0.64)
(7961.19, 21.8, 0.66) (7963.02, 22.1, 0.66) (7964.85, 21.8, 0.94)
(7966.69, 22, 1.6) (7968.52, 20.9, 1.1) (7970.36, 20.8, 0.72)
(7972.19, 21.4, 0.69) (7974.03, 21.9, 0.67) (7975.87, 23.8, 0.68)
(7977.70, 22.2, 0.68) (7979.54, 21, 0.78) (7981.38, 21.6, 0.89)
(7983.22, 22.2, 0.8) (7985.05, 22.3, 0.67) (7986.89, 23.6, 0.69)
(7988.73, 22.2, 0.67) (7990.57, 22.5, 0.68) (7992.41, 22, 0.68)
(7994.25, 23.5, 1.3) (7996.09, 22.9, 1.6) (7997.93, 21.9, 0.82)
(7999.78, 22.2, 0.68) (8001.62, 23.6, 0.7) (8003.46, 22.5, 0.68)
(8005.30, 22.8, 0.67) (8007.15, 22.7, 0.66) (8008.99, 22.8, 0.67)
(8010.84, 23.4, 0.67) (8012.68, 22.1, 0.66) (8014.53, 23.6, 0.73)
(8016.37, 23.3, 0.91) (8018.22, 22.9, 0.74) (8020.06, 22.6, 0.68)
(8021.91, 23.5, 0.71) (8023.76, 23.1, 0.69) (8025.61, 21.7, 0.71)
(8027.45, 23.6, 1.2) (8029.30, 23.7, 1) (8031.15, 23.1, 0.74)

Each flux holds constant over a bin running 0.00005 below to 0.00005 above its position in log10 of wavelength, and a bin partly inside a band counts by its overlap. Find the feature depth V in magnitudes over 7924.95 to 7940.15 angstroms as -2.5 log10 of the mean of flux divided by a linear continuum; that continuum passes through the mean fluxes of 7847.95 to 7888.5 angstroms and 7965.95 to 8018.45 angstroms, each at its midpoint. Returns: 0.02 mag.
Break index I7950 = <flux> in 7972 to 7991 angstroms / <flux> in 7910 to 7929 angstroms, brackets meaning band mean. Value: 1.02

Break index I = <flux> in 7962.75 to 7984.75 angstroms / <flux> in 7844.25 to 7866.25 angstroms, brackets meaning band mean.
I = 0.98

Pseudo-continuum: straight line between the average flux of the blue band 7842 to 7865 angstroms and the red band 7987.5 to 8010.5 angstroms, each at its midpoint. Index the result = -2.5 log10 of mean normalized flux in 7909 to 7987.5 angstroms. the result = 0.025 mag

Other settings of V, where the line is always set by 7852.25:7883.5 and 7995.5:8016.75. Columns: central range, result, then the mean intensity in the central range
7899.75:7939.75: 0.02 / 22.1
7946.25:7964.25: 0.03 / 21.9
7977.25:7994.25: 0.02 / 22.2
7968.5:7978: 0.04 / 21.9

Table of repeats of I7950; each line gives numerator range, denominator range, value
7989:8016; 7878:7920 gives 1.03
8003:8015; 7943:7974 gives 1.05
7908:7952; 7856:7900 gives 0.99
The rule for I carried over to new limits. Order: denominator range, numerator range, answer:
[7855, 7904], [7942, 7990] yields 0.98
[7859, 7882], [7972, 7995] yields 1.01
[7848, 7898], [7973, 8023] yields 1.02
